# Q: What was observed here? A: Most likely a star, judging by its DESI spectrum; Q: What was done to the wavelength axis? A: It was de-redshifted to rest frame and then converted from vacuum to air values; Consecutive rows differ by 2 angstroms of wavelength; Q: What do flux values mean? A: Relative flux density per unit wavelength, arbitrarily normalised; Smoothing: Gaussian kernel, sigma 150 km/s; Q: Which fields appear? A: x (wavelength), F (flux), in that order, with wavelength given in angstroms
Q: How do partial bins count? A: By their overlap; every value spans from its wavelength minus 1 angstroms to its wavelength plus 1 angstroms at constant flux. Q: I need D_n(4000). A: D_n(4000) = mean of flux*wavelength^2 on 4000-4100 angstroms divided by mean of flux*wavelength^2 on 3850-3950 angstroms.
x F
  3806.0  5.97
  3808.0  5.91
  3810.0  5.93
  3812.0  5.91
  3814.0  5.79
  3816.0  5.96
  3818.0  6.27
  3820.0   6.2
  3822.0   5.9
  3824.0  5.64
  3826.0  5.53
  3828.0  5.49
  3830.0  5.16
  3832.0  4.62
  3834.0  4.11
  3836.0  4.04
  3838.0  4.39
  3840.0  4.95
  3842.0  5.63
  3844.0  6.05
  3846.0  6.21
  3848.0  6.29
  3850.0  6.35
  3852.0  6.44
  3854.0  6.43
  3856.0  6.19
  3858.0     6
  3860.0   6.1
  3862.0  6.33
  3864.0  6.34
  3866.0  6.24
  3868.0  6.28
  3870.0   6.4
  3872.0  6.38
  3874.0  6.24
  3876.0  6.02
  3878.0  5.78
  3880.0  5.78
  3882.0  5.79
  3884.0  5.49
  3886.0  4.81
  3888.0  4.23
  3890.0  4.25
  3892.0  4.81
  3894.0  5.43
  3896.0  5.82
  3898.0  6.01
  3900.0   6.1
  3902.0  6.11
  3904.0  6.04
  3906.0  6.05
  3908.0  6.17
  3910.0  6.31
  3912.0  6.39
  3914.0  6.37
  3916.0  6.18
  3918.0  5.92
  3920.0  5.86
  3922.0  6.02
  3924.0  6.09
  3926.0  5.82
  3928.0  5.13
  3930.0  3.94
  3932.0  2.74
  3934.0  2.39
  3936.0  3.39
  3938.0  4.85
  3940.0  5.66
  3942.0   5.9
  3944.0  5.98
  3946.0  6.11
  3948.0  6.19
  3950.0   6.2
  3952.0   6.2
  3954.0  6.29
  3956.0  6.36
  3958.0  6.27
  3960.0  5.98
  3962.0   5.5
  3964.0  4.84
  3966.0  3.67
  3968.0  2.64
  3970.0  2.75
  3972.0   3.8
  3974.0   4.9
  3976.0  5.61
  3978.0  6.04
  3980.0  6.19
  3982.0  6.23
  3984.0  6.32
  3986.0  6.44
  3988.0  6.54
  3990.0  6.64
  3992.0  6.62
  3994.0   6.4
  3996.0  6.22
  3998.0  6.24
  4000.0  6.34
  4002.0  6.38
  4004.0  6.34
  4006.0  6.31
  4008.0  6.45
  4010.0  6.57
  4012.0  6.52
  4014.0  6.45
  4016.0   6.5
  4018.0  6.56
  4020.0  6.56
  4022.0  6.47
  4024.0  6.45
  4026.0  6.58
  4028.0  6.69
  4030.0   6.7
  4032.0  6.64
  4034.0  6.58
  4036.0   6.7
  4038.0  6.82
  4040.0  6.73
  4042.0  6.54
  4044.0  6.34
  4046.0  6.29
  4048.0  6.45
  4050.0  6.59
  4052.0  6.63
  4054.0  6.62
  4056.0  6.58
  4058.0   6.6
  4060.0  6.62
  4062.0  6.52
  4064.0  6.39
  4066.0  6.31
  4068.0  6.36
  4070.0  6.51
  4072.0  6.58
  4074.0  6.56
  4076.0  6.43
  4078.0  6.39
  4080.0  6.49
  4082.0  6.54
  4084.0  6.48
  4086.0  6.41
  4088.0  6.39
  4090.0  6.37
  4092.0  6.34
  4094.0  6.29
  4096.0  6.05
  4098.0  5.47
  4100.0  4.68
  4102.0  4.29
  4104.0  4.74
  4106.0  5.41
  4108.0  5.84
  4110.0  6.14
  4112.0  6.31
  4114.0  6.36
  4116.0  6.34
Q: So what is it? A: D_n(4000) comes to 1.23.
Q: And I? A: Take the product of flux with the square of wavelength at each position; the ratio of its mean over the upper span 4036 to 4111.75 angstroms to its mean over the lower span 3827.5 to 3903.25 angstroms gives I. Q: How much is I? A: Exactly 1.2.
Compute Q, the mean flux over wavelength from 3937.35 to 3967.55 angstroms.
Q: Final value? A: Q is 5.69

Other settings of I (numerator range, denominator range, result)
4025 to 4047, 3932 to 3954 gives 1.32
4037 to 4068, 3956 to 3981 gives 1.39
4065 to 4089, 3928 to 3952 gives 1.40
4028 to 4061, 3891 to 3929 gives 1.19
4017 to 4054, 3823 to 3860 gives 1.31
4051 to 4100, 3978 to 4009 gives 1.04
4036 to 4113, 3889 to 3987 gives 1.23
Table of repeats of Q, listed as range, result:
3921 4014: 5.57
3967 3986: 5.02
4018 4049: 6.57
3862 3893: 5.68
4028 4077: 6.55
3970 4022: 6.15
